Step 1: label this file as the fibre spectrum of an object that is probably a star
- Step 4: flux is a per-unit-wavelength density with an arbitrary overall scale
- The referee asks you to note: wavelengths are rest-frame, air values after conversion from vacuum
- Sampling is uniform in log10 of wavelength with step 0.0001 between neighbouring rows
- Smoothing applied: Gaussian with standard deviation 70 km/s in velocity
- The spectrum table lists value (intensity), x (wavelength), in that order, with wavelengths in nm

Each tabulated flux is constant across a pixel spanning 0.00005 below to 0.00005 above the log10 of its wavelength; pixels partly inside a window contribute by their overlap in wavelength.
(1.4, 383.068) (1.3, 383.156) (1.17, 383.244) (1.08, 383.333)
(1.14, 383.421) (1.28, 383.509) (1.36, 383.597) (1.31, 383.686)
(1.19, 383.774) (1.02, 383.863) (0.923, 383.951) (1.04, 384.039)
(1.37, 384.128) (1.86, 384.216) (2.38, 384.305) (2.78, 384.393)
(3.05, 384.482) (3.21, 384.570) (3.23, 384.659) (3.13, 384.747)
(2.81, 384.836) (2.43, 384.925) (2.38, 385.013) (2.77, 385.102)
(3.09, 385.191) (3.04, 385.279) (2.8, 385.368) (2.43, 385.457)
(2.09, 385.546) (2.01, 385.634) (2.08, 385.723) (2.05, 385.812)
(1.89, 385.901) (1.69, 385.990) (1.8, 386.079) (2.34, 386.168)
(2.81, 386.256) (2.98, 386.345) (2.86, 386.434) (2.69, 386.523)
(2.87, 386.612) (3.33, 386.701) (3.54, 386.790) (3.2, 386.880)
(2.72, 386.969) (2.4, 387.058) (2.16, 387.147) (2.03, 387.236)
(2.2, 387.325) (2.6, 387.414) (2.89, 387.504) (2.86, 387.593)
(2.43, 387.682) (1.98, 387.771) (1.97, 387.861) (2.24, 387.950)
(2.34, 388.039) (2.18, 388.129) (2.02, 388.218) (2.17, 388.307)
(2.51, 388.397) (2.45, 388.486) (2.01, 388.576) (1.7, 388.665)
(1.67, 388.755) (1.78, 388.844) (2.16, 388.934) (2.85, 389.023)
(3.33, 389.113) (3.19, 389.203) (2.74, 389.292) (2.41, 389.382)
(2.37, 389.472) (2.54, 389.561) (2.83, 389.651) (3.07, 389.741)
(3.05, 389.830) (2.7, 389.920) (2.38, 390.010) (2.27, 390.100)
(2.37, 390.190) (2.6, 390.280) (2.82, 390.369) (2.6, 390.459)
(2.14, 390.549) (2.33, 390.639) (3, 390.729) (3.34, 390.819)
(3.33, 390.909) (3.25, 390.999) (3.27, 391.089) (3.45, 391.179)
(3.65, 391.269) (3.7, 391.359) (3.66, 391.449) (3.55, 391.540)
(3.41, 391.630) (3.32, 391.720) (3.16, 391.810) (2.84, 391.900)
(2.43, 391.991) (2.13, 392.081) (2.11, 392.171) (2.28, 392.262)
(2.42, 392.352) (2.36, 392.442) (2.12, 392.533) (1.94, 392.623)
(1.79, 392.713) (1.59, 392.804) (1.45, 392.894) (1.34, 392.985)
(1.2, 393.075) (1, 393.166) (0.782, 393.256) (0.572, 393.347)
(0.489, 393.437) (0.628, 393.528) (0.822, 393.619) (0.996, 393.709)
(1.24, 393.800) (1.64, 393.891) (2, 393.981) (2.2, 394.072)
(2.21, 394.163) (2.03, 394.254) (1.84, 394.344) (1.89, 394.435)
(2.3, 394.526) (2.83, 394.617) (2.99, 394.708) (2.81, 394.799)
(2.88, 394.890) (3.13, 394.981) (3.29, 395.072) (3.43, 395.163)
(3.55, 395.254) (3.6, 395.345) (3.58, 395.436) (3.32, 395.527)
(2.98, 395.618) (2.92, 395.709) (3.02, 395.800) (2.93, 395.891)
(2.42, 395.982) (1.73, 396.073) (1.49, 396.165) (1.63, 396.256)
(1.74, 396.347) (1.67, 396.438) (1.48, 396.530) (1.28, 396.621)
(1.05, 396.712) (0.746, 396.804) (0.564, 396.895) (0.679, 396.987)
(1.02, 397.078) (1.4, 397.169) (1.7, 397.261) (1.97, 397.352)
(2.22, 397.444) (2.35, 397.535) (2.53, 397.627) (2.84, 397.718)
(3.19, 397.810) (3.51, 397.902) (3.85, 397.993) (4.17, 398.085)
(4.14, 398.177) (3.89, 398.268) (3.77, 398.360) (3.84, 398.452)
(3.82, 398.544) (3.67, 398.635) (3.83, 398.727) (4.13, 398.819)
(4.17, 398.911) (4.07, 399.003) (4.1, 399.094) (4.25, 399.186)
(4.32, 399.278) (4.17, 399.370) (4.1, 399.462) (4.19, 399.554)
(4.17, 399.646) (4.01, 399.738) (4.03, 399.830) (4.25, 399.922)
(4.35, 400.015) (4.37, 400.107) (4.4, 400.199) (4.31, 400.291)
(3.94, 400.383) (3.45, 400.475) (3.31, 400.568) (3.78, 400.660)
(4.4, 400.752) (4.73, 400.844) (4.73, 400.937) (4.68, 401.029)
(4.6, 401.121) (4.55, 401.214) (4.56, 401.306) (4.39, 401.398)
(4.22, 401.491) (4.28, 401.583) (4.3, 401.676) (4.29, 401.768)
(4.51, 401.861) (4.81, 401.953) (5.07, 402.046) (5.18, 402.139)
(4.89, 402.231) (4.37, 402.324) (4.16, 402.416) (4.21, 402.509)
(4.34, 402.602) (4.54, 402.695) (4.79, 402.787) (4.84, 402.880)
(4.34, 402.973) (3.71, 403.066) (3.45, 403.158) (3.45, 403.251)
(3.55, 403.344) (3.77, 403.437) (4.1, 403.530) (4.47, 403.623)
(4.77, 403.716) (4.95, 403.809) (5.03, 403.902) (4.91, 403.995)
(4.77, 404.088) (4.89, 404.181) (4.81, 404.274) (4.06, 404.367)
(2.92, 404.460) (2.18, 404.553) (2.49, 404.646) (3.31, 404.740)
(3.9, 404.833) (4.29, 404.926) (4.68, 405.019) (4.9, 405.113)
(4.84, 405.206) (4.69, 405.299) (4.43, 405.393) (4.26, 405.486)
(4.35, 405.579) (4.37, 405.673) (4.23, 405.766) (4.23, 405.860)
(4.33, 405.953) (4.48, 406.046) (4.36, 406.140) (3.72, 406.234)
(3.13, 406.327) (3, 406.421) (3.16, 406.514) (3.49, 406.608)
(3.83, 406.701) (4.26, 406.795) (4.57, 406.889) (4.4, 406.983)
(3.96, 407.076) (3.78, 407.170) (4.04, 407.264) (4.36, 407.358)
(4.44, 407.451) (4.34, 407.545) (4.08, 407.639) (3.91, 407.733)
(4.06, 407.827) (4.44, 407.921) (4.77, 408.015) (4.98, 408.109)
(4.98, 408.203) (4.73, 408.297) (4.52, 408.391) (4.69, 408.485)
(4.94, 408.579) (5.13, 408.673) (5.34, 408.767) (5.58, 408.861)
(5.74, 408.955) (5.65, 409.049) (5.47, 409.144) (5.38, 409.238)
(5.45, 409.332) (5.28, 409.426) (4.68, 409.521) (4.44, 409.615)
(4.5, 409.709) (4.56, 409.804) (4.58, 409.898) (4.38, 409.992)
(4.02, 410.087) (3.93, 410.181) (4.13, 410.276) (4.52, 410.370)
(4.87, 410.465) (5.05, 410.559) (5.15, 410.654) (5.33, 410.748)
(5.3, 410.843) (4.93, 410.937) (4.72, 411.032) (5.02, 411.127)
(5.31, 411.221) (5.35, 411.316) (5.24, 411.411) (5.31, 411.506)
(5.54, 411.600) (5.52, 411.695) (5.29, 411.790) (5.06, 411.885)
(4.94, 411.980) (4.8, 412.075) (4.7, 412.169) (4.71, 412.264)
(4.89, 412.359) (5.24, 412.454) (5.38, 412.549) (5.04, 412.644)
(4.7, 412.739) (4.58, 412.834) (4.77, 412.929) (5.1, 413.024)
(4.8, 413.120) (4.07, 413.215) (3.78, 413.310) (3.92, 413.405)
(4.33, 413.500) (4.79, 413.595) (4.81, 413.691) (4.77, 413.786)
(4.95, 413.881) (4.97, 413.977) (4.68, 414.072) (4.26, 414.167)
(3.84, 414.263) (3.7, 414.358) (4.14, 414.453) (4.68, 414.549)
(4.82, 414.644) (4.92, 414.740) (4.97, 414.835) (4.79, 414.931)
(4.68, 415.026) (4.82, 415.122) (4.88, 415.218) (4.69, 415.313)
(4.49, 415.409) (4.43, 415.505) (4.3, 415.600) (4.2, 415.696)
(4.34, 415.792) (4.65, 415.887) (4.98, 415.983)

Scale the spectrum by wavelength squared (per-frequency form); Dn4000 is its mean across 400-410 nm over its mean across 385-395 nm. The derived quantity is 2.0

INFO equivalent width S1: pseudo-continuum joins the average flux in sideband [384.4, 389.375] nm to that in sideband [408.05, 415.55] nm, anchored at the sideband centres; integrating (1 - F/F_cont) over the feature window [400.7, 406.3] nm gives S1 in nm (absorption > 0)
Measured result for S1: -0.38 nm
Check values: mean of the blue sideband 2.51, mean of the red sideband 4.83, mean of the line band 4.32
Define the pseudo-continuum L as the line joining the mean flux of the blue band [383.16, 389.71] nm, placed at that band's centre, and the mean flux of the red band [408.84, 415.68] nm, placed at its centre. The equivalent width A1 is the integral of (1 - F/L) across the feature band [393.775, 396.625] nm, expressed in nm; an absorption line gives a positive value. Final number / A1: 0.62 nm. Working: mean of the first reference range 2.3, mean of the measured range 2.46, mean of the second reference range 4.8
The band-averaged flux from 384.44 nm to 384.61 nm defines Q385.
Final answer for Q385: 3.14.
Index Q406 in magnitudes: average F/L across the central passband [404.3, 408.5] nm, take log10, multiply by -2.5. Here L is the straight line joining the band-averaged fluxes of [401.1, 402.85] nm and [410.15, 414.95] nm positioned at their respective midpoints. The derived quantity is 0.13 mag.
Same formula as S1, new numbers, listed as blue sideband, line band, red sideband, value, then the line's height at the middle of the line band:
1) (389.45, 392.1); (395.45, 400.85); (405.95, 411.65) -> 0.80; 3.62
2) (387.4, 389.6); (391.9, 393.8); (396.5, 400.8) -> 0.83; 2.76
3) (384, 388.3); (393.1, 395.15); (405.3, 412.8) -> 0.88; 3.24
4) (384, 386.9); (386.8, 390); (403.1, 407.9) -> 0.36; 2.77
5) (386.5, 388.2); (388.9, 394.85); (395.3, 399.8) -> 0.73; 2.71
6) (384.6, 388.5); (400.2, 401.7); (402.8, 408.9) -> -0.18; 3.8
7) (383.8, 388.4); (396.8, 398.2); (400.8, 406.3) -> 0.52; 3.66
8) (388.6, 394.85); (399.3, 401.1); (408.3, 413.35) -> -0.36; 3.49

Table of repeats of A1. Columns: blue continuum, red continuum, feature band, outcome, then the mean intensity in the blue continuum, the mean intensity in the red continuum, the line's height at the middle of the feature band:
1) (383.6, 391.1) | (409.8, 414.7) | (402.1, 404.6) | -0.22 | 2.45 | 4.76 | 3.93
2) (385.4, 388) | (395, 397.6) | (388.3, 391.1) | -0.29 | 2.45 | 2.15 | 2.36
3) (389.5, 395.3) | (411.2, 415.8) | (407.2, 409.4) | -0.35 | 2.39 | 4.74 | 4.16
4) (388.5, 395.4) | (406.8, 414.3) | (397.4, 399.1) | -0.19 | 2.41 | 4.77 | 3.21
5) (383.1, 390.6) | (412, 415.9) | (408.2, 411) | -0.43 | 2.33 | 4.62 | 4.25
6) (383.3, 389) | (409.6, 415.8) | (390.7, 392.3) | -0.20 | 2.27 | 4.73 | 2.76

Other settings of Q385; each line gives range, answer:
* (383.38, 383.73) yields 1.27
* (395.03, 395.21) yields 3.36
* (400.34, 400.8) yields 3.78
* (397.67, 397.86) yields 3.01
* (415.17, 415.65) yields 4.56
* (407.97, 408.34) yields 4.87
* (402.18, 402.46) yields 4.5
